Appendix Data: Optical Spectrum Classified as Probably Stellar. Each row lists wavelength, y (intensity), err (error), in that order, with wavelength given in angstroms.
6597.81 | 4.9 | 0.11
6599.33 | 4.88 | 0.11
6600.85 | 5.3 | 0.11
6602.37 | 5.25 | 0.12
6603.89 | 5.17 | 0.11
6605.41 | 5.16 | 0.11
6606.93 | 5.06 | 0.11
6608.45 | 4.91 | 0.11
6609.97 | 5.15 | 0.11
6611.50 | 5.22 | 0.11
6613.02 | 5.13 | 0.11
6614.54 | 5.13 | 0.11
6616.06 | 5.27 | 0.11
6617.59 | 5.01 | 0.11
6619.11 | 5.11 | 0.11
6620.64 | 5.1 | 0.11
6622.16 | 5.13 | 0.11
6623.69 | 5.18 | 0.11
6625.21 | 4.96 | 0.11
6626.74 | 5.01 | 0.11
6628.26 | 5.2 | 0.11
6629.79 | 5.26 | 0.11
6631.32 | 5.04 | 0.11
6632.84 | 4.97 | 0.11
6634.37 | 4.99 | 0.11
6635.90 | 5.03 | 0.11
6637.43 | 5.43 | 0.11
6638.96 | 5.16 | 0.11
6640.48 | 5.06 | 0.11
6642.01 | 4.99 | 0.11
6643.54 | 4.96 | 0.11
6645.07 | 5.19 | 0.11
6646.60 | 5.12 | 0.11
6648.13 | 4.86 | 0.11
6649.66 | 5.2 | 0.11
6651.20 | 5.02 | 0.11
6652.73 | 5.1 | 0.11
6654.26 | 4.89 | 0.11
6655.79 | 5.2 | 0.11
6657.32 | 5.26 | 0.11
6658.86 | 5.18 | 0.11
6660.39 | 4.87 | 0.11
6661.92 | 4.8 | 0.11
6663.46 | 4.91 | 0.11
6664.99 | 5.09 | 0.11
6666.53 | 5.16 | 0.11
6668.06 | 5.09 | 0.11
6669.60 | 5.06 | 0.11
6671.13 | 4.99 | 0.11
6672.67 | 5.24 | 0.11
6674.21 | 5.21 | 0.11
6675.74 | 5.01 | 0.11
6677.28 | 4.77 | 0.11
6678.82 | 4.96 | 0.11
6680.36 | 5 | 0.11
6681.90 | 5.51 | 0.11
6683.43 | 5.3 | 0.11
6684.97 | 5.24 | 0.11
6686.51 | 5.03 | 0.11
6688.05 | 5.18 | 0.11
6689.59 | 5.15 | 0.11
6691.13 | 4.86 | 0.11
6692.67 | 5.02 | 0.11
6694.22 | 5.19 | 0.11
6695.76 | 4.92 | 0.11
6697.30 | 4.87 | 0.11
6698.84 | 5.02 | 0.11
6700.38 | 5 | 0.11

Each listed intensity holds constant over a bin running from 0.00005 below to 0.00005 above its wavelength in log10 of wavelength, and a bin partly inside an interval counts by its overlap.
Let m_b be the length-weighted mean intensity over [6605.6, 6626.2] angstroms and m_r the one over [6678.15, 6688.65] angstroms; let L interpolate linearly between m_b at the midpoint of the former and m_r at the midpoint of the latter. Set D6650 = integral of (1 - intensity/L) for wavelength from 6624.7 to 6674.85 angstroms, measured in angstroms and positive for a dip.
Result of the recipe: 0.6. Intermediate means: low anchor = 5.1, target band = 5.08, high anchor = 5.18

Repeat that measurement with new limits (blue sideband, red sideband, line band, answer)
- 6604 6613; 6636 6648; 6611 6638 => 0.0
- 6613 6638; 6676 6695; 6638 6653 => 0.1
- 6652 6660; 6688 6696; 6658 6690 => 0.0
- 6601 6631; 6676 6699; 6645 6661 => 0.1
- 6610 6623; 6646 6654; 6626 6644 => 0.0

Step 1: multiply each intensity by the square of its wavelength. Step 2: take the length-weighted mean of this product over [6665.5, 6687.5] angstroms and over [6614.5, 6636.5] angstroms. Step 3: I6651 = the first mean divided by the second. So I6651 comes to 1.02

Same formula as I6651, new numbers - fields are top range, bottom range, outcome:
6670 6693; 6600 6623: 1.01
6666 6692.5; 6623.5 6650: 1.02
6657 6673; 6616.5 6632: 1.00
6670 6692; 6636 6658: 1.01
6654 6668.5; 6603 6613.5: 1.00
